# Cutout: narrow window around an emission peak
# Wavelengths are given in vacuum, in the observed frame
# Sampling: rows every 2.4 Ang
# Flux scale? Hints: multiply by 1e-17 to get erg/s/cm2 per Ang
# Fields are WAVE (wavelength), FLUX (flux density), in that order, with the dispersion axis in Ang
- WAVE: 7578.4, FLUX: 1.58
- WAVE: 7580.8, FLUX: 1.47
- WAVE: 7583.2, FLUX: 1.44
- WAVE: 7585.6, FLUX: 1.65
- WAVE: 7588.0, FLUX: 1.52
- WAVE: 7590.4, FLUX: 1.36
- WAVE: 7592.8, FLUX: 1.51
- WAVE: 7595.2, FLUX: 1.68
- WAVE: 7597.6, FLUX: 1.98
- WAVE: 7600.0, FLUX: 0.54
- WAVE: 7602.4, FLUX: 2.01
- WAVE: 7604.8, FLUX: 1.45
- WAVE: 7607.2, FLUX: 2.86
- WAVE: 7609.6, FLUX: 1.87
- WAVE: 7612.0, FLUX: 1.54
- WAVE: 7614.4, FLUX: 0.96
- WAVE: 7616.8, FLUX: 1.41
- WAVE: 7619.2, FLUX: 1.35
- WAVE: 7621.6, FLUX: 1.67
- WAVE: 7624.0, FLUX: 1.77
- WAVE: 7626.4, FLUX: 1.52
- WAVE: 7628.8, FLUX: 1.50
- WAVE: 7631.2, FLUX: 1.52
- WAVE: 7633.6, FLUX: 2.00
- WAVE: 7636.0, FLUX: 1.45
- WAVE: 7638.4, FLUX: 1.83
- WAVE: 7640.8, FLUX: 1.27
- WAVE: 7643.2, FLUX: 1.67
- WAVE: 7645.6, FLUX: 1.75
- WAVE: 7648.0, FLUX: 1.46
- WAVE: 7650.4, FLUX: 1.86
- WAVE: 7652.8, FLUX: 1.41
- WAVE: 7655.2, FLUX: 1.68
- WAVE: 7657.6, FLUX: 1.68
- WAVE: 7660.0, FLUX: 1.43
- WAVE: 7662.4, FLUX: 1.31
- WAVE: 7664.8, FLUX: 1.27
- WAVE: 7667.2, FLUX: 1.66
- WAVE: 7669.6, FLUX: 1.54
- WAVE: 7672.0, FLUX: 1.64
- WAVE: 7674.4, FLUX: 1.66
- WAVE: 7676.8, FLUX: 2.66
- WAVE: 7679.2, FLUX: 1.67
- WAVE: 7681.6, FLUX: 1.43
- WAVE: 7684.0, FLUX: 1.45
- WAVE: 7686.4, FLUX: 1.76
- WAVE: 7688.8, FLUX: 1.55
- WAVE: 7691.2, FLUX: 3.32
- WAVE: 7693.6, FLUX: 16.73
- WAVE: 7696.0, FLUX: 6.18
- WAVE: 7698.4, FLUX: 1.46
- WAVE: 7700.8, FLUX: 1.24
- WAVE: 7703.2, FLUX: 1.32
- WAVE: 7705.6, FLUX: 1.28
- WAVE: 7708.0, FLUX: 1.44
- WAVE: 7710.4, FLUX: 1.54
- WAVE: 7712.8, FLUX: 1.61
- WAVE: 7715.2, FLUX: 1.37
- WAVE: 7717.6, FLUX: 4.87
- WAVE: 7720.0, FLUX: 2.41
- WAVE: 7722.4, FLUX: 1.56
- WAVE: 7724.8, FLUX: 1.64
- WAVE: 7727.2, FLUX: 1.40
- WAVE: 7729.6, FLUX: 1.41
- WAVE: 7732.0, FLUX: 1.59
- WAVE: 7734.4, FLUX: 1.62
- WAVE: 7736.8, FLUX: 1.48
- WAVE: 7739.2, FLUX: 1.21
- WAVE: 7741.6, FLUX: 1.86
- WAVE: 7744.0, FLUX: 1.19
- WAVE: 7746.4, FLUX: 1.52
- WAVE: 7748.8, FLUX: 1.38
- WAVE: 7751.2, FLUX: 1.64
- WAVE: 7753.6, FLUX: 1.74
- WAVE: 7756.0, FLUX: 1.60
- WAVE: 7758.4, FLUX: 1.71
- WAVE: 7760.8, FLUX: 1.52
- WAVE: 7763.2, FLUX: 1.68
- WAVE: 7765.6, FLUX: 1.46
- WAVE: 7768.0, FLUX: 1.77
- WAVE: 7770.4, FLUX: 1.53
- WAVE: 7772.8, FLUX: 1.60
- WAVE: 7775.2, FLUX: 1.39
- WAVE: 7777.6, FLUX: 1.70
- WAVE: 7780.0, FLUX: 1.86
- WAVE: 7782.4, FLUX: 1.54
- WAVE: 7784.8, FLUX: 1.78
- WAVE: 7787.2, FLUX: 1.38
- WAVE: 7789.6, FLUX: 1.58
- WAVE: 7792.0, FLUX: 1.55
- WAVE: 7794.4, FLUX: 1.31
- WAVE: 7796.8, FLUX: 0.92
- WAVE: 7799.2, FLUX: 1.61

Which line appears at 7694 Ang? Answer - H-alpha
